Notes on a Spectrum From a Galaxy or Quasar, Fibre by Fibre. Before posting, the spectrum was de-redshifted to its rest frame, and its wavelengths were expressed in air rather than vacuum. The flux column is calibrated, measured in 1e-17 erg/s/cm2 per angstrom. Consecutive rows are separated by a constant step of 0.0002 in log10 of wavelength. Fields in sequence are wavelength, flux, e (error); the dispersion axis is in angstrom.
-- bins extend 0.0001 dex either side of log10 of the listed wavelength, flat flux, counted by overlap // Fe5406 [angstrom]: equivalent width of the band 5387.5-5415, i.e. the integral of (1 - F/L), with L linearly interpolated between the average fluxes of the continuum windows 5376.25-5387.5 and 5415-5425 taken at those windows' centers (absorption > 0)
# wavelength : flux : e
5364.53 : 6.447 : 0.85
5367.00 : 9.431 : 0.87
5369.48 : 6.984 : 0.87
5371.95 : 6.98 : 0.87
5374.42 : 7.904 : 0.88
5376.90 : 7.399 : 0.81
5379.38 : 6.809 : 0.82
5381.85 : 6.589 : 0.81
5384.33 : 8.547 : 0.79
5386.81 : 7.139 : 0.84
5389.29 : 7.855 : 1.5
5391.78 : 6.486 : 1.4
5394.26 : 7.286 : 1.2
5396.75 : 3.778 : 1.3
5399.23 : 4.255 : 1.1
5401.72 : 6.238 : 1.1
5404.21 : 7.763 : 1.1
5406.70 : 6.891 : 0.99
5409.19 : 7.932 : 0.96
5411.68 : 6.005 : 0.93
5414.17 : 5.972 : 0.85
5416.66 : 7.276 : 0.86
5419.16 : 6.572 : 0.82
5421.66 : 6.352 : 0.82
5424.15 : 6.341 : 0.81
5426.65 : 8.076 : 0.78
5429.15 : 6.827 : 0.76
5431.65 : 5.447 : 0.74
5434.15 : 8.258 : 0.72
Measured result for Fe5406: 2.1 angstrom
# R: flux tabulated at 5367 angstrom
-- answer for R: 9.431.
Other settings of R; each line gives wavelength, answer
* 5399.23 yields 4.255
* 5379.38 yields 6.809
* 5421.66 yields 6.352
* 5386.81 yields 7.139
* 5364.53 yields 6.447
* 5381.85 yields 6.589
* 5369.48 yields 6.984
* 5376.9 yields 7.399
